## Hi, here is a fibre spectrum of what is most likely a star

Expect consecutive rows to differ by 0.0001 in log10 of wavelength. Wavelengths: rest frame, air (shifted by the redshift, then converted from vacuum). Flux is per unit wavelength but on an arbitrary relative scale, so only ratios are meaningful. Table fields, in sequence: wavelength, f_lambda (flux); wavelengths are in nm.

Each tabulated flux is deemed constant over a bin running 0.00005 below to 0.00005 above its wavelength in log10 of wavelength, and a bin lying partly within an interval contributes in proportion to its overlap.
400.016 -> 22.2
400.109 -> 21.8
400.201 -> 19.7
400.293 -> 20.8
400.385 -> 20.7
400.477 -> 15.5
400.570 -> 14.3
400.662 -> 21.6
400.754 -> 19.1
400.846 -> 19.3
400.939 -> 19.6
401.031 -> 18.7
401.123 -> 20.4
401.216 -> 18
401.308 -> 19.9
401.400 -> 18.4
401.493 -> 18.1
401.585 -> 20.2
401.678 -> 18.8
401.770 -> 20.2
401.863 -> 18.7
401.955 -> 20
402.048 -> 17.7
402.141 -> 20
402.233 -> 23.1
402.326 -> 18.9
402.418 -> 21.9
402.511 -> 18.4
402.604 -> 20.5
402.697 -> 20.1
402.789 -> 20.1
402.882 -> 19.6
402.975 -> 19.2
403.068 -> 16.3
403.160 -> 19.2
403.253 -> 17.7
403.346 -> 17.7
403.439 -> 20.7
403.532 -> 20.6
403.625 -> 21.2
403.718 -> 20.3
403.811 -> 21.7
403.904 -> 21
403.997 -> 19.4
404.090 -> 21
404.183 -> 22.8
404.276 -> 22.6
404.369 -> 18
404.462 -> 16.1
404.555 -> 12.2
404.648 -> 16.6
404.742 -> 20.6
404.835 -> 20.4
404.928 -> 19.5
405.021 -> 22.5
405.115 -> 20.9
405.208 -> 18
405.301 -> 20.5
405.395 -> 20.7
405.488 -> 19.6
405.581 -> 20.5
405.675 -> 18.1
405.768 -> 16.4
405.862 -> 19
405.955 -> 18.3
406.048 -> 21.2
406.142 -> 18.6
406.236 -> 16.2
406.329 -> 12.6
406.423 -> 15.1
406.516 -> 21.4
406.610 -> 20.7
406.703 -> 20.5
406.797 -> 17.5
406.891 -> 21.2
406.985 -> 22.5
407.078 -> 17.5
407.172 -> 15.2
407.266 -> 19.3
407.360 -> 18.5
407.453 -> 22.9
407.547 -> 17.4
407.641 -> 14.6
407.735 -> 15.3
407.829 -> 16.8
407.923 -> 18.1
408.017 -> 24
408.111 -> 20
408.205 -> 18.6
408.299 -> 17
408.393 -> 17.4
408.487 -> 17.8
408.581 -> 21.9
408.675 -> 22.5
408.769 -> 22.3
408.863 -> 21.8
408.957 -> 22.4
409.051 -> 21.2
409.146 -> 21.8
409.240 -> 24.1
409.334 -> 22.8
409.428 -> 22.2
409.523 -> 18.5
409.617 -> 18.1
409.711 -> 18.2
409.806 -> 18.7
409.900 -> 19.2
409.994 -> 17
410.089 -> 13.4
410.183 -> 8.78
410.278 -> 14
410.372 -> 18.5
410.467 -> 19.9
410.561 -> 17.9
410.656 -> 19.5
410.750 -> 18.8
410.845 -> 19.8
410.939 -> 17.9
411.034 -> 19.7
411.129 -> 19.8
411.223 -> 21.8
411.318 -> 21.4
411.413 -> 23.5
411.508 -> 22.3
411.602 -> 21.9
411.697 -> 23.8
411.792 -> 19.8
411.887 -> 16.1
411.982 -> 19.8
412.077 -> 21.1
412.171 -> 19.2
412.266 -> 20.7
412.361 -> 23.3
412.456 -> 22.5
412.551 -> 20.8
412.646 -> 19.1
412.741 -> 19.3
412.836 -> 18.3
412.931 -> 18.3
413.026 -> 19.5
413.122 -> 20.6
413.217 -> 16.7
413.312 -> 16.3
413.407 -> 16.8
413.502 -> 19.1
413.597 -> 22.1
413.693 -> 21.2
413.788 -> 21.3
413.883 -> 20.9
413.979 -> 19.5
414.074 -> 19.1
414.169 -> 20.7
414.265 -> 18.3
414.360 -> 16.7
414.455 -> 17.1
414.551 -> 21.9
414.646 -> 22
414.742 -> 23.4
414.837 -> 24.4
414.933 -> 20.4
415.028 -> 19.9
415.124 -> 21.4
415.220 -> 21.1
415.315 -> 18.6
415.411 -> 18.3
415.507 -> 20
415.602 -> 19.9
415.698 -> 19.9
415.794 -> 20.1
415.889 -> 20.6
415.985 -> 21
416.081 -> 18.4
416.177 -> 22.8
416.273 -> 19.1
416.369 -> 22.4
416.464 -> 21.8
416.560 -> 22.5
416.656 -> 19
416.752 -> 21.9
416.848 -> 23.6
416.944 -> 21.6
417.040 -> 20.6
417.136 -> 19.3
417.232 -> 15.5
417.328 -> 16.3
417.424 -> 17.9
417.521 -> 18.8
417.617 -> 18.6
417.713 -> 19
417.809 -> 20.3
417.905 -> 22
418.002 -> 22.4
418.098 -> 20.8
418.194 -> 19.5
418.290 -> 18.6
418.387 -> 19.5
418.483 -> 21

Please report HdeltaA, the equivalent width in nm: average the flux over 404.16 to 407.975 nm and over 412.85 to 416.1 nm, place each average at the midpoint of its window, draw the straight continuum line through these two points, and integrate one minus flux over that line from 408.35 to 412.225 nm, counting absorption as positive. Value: -0.08 nm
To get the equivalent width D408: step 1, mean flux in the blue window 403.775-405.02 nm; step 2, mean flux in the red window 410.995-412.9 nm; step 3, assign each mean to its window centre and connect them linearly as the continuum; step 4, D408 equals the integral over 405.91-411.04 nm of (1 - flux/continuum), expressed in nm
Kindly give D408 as 0.33 nm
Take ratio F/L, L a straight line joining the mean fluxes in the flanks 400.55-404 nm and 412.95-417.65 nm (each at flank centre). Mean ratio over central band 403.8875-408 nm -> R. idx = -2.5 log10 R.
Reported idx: 0.05 mag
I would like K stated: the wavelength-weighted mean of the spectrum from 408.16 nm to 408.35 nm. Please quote 17.8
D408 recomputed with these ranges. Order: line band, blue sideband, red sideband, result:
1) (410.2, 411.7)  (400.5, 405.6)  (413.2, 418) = 0.01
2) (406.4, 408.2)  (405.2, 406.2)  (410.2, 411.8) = 0.04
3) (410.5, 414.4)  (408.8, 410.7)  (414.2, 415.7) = -0.06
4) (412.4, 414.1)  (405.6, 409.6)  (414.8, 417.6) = 0.03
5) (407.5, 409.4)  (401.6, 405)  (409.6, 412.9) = -0.05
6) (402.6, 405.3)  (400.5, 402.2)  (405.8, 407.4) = -0.11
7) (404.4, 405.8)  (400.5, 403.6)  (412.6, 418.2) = 0.04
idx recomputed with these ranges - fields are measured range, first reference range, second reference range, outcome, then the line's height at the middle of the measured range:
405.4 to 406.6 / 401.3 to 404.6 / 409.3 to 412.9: 0.07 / 19.5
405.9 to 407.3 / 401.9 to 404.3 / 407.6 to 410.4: 0.05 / 19.4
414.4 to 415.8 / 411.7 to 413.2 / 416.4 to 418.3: -0.03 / 20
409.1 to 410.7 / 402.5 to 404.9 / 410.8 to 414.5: 0.08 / 19.7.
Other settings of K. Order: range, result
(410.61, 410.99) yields 19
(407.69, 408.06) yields 18.5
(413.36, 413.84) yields 20.1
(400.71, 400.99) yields 19.3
